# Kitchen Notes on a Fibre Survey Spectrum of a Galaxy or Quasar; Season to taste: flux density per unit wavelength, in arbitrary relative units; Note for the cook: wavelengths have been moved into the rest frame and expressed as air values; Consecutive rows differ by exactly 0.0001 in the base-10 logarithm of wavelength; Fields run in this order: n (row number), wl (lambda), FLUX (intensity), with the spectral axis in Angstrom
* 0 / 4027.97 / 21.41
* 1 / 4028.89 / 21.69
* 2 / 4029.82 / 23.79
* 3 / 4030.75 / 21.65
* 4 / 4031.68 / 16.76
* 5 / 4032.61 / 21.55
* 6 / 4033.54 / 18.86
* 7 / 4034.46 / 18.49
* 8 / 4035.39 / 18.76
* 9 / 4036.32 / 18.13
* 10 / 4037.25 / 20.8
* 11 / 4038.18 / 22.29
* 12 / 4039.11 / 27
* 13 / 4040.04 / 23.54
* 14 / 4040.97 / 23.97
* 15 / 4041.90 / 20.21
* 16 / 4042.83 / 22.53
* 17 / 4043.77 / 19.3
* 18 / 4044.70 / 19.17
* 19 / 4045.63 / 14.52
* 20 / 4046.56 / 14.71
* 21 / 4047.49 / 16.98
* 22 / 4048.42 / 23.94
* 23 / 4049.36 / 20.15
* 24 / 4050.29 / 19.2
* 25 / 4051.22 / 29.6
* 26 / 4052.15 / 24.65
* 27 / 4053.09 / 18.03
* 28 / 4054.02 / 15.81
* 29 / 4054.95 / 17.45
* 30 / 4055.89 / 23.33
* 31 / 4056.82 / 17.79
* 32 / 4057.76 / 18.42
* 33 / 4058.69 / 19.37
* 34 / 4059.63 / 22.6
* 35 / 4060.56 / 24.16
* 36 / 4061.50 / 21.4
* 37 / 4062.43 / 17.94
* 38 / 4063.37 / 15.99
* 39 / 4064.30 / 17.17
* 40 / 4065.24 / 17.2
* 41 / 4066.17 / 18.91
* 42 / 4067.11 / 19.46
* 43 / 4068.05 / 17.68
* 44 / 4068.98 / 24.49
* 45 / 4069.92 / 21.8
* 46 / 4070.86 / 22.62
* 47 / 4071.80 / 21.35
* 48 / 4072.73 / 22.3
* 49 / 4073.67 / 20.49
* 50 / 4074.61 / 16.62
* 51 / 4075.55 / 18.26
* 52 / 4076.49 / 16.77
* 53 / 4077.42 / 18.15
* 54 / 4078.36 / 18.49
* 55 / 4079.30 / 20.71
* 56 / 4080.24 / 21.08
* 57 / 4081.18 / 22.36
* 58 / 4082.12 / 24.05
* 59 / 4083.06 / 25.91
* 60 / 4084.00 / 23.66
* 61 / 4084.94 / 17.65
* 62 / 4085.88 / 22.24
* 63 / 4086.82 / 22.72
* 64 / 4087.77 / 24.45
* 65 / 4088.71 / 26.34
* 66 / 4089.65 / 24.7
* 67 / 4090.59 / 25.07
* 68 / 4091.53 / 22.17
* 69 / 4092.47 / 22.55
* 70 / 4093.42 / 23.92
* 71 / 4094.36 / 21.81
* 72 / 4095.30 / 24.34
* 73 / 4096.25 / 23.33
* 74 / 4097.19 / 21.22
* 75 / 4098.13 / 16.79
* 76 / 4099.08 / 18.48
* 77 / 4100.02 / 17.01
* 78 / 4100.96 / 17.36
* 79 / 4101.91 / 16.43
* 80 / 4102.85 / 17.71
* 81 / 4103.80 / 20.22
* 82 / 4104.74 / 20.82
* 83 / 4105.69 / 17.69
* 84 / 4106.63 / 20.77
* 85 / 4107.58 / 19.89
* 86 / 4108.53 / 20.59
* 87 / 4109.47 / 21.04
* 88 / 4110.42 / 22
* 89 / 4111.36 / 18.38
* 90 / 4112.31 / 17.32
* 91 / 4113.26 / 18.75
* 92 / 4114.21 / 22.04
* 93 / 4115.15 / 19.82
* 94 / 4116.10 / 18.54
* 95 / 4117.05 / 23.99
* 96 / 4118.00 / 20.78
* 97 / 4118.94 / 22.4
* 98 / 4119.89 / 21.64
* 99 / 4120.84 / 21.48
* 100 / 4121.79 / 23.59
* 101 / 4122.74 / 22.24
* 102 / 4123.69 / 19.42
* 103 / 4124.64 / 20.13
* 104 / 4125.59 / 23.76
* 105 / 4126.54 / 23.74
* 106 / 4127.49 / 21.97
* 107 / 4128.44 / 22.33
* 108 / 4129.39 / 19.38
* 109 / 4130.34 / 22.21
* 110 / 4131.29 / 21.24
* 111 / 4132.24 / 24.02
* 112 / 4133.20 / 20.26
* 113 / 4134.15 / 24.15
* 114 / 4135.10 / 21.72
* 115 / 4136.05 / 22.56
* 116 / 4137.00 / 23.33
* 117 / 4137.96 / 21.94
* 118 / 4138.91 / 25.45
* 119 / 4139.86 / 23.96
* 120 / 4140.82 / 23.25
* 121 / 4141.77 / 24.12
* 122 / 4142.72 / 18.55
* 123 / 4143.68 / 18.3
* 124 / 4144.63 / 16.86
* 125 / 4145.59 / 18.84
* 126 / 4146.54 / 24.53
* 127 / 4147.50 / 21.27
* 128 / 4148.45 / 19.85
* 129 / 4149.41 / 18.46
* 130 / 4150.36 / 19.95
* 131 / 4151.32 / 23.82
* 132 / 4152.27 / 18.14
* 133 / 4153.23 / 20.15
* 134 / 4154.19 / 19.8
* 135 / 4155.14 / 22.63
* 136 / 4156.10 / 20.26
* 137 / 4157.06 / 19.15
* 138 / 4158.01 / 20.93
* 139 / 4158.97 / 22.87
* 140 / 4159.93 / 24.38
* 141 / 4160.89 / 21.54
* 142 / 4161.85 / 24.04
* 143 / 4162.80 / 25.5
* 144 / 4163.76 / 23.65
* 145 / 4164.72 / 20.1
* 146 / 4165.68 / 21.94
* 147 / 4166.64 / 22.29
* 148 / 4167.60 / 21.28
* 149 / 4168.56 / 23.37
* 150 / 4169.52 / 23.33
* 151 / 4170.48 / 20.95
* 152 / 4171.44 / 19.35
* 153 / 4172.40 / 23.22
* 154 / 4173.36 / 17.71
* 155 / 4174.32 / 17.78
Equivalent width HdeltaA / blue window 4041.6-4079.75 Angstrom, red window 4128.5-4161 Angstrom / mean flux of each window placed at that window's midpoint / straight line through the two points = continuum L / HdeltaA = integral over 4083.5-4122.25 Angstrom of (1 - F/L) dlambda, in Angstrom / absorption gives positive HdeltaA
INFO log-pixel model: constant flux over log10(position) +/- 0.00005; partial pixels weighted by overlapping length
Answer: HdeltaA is -0.8 Angstrom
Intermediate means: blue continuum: 19.7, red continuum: 21.4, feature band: 21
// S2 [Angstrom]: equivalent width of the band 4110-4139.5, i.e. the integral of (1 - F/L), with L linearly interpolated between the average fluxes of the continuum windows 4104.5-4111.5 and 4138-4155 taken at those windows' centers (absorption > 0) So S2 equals -1.6 Angstrom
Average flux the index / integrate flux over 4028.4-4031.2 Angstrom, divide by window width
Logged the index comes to 22.4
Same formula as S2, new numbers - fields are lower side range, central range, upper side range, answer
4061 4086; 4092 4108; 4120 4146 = 0.66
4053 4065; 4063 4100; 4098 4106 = -4.91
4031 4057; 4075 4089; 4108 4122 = -0.60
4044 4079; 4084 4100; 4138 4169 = -1.56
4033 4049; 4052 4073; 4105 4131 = 0.52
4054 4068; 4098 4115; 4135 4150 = 1.09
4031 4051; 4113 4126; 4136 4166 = -0.12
